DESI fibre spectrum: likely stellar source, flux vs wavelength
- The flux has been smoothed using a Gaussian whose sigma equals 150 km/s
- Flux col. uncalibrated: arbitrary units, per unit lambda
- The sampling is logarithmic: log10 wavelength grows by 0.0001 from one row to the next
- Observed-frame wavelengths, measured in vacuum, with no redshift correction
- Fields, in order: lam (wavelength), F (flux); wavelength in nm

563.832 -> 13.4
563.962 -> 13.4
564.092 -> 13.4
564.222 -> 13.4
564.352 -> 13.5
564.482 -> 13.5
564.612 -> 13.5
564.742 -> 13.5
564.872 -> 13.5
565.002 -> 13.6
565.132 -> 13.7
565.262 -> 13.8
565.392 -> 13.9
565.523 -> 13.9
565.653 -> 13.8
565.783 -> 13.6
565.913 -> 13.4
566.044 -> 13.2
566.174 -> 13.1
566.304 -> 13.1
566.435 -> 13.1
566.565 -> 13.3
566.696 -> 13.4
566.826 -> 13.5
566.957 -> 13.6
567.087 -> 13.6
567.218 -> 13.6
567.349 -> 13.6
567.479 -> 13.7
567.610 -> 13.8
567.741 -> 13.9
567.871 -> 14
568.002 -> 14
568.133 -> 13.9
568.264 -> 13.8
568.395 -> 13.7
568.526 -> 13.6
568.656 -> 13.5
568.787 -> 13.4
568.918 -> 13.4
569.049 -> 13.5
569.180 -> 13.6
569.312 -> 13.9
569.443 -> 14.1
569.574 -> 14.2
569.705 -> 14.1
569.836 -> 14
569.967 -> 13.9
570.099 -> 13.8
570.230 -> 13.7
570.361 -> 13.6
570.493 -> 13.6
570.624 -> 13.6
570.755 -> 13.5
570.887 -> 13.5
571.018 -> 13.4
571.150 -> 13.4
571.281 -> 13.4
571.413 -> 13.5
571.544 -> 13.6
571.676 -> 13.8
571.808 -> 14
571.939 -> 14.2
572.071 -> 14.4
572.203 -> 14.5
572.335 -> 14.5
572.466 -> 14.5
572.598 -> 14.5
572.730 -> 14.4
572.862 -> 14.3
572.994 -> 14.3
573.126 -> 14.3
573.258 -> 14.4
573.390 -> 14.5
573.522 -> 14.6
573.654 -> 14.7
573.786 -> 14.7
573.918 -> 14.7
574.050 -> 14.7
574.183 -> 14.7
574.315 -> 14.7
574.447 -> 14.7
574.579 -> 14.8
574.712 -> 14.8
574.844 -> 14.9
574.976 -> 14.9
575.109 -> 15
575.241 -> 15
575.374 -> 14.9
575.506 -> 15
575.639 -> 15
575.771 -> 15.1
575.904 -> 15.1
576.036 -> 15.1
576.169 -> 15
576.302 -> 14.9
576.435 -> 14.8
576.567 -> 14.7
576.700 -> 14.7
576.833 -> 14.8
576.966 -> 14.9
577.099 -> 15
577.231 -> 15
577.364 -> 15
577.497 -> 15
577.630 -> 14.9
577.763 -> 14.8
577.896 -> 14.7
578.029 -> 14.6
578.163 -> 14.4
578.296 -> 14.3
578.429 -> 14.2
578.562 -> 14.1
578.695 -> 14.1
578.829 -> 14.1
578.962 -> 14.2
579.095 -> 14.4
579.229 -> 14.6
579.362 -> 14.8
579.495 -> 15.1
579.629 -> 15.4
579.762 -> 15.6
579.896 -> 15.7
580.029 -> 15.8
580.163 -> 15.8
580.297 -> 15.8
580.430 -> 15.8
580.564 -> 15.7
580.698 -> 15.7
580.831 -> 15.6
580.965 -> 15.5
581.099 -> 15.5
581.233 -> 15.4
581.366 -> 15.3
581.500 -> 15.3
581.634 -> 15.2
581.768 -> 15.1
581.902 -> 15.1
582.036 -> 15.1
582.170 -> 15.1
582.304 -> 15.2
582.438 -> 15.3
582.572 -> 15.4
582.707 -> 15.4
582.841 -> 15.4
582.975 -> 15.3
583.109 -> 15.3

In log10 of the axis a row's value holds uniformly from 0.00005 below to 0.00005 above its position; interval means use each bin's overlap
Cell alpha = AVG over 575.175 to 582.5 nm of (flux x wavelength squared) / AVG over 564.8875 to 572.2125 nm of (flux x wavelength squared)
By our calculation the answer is 1.1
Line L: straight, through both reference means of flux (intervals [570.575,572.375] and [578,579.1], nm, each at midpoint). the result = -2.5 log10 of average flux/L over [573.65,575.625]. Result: -0.06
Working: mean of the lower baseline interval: 13.8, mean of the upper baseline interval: 14.2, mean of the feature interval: 14.8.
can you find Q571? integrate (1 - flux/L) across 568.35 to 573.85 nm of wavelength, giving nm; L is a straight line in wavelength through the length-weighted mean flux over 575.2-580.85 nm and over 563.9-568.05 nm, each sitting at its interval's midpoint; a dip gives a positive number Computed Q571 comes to 0.08 nm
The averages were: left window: 13.6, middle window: 14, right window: 15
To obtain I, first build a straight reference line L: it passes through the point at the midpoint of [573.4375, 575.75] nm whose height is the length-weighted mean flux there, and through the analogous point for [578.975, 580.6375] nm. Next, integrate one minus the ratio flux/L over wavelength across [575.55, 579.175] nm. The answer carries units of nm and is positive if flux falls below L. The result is 0.09 nm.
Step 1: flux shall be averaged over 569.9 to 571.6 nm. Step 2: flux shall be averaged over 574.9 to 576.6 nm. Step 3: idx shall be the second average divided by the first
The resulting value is 1.1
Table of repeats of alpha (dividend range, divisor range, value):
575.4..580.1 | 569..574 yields 1.08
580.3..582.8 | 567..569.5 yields 1.18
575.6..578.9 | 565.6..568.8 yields 1.12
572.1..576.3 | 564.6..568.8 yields 1.11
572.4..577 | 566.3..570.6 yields 1.10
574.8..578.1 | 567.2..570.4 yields 1.11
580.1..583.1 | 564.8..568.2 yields 1.19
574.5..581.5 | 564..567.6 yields 1.16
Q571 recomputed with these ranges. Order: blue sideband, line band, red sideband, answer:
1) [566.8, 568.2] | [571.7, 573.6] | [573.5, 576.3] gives 0.02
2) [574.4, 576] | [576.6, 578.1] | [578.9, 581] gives 0.03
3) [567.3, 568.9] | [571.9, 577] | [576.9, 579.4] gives -0.16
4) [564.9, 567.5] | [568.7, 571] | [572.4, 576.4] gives 0.06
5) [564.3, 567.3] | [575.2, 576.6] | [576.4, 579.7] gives -0.05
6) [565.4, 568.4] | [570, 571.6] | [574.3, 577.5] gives 0.07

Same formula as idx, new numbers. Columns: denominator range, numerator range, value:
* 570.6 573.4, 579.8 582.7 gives 1.10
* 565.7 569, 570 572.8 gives 1.02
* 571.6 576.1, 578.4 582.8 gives 1.04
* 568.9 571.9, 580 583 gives 1.12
